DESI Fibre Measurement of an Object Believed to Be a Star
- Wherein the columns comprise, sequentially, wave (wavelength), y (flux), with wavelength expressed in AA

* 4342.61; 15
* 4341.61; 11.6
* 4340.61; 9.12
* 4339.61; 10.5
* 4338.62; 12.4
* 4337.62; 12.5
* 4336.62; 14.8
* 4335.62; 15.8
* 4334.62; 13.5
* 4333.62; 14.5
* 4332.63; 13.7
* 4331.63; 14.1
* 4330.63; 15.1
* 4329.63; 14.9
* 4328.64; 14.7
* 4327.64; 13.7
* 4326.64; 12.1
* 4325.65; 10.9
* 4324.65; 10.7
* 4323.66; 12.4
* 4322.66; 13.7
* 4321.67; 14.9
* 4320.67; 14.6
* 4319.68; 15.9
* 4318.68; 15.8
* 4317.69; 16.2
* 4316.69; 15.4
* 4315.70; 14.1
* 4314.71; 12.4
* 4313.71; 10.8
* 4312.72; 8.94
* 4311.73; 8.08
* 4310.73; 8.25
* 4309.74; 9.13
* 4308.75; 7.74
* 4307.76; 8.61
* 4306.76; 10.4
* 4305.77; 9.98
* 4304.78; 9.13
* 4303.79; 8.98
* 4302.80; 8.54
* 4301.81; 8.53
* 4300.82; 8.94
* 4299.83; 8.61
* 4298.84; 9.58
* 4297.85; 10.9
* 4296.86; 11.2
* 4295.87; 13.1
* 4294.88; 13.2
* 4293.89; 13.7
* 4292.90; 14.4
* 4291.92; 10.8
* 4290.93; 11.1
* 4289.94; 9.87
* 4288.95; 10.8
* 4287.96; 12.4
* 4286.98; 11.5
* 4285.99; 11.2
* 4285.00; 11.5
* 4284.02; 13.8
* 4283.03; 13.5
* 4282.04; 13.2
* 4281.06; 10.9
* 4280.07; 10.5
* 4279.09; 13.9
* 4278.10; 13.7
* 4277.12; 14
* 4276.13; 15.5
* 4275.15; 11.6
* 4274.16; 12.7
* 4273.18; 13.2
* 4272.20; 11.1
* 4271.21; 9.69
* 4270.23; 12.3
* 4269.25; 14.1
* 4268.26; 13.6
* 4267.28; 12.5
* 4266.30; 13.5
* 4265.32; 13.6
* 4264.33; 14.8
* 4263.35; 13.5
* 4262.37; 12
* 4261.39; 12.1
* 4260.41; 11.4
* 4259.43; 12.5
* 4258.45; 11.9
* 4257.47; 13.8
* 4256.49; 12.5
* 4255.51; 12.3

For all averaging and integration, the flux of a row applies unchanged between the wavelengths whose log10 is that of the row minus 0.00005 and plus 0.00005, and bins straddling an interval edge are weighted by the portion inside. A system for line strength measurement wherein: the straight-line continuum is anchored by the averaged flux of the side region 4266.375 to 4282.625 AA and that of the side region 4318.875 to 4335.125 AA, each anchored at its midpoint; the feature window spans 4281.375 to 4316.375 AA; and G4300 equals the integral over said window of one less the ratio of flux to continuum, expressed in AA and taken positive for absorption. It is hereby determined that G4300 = 6.3 AA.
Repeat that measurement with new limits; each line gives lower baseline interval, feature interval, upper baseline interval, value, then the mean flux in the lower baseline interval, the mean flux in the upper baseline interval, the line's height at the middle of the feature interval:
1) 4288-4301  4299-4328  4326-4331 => 3.7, 11.3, 14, 12.8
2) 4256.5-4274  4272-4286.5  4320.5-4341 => 0.1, 12.7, 13.3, 12.8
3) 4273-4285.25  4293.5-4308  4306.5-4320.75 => 2.3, 12.9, 11.7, 12.2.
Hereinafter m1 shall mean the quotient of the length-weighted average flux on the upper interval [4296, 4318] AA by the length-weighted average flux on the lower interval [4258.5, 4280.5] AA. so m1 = 0.8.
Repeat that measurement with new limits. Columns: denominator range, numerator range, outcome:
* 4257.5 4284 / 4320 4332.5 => 1.06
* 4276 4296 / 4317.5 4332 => 1.12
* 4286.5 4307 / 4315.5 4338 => 1.31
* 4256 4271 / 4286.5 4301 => 0.88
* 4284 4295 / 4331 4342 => 1.09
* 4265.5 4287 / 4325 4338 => 1.09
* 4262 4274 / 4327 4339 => 1.10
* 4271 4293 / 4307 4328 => 0.99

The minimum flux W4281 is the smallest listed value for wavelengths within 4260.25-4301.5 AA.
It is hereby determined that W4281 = 8.61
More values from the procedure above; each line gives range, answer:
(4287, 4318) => 7.74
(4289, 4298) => 9.87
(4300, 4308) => 8.53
